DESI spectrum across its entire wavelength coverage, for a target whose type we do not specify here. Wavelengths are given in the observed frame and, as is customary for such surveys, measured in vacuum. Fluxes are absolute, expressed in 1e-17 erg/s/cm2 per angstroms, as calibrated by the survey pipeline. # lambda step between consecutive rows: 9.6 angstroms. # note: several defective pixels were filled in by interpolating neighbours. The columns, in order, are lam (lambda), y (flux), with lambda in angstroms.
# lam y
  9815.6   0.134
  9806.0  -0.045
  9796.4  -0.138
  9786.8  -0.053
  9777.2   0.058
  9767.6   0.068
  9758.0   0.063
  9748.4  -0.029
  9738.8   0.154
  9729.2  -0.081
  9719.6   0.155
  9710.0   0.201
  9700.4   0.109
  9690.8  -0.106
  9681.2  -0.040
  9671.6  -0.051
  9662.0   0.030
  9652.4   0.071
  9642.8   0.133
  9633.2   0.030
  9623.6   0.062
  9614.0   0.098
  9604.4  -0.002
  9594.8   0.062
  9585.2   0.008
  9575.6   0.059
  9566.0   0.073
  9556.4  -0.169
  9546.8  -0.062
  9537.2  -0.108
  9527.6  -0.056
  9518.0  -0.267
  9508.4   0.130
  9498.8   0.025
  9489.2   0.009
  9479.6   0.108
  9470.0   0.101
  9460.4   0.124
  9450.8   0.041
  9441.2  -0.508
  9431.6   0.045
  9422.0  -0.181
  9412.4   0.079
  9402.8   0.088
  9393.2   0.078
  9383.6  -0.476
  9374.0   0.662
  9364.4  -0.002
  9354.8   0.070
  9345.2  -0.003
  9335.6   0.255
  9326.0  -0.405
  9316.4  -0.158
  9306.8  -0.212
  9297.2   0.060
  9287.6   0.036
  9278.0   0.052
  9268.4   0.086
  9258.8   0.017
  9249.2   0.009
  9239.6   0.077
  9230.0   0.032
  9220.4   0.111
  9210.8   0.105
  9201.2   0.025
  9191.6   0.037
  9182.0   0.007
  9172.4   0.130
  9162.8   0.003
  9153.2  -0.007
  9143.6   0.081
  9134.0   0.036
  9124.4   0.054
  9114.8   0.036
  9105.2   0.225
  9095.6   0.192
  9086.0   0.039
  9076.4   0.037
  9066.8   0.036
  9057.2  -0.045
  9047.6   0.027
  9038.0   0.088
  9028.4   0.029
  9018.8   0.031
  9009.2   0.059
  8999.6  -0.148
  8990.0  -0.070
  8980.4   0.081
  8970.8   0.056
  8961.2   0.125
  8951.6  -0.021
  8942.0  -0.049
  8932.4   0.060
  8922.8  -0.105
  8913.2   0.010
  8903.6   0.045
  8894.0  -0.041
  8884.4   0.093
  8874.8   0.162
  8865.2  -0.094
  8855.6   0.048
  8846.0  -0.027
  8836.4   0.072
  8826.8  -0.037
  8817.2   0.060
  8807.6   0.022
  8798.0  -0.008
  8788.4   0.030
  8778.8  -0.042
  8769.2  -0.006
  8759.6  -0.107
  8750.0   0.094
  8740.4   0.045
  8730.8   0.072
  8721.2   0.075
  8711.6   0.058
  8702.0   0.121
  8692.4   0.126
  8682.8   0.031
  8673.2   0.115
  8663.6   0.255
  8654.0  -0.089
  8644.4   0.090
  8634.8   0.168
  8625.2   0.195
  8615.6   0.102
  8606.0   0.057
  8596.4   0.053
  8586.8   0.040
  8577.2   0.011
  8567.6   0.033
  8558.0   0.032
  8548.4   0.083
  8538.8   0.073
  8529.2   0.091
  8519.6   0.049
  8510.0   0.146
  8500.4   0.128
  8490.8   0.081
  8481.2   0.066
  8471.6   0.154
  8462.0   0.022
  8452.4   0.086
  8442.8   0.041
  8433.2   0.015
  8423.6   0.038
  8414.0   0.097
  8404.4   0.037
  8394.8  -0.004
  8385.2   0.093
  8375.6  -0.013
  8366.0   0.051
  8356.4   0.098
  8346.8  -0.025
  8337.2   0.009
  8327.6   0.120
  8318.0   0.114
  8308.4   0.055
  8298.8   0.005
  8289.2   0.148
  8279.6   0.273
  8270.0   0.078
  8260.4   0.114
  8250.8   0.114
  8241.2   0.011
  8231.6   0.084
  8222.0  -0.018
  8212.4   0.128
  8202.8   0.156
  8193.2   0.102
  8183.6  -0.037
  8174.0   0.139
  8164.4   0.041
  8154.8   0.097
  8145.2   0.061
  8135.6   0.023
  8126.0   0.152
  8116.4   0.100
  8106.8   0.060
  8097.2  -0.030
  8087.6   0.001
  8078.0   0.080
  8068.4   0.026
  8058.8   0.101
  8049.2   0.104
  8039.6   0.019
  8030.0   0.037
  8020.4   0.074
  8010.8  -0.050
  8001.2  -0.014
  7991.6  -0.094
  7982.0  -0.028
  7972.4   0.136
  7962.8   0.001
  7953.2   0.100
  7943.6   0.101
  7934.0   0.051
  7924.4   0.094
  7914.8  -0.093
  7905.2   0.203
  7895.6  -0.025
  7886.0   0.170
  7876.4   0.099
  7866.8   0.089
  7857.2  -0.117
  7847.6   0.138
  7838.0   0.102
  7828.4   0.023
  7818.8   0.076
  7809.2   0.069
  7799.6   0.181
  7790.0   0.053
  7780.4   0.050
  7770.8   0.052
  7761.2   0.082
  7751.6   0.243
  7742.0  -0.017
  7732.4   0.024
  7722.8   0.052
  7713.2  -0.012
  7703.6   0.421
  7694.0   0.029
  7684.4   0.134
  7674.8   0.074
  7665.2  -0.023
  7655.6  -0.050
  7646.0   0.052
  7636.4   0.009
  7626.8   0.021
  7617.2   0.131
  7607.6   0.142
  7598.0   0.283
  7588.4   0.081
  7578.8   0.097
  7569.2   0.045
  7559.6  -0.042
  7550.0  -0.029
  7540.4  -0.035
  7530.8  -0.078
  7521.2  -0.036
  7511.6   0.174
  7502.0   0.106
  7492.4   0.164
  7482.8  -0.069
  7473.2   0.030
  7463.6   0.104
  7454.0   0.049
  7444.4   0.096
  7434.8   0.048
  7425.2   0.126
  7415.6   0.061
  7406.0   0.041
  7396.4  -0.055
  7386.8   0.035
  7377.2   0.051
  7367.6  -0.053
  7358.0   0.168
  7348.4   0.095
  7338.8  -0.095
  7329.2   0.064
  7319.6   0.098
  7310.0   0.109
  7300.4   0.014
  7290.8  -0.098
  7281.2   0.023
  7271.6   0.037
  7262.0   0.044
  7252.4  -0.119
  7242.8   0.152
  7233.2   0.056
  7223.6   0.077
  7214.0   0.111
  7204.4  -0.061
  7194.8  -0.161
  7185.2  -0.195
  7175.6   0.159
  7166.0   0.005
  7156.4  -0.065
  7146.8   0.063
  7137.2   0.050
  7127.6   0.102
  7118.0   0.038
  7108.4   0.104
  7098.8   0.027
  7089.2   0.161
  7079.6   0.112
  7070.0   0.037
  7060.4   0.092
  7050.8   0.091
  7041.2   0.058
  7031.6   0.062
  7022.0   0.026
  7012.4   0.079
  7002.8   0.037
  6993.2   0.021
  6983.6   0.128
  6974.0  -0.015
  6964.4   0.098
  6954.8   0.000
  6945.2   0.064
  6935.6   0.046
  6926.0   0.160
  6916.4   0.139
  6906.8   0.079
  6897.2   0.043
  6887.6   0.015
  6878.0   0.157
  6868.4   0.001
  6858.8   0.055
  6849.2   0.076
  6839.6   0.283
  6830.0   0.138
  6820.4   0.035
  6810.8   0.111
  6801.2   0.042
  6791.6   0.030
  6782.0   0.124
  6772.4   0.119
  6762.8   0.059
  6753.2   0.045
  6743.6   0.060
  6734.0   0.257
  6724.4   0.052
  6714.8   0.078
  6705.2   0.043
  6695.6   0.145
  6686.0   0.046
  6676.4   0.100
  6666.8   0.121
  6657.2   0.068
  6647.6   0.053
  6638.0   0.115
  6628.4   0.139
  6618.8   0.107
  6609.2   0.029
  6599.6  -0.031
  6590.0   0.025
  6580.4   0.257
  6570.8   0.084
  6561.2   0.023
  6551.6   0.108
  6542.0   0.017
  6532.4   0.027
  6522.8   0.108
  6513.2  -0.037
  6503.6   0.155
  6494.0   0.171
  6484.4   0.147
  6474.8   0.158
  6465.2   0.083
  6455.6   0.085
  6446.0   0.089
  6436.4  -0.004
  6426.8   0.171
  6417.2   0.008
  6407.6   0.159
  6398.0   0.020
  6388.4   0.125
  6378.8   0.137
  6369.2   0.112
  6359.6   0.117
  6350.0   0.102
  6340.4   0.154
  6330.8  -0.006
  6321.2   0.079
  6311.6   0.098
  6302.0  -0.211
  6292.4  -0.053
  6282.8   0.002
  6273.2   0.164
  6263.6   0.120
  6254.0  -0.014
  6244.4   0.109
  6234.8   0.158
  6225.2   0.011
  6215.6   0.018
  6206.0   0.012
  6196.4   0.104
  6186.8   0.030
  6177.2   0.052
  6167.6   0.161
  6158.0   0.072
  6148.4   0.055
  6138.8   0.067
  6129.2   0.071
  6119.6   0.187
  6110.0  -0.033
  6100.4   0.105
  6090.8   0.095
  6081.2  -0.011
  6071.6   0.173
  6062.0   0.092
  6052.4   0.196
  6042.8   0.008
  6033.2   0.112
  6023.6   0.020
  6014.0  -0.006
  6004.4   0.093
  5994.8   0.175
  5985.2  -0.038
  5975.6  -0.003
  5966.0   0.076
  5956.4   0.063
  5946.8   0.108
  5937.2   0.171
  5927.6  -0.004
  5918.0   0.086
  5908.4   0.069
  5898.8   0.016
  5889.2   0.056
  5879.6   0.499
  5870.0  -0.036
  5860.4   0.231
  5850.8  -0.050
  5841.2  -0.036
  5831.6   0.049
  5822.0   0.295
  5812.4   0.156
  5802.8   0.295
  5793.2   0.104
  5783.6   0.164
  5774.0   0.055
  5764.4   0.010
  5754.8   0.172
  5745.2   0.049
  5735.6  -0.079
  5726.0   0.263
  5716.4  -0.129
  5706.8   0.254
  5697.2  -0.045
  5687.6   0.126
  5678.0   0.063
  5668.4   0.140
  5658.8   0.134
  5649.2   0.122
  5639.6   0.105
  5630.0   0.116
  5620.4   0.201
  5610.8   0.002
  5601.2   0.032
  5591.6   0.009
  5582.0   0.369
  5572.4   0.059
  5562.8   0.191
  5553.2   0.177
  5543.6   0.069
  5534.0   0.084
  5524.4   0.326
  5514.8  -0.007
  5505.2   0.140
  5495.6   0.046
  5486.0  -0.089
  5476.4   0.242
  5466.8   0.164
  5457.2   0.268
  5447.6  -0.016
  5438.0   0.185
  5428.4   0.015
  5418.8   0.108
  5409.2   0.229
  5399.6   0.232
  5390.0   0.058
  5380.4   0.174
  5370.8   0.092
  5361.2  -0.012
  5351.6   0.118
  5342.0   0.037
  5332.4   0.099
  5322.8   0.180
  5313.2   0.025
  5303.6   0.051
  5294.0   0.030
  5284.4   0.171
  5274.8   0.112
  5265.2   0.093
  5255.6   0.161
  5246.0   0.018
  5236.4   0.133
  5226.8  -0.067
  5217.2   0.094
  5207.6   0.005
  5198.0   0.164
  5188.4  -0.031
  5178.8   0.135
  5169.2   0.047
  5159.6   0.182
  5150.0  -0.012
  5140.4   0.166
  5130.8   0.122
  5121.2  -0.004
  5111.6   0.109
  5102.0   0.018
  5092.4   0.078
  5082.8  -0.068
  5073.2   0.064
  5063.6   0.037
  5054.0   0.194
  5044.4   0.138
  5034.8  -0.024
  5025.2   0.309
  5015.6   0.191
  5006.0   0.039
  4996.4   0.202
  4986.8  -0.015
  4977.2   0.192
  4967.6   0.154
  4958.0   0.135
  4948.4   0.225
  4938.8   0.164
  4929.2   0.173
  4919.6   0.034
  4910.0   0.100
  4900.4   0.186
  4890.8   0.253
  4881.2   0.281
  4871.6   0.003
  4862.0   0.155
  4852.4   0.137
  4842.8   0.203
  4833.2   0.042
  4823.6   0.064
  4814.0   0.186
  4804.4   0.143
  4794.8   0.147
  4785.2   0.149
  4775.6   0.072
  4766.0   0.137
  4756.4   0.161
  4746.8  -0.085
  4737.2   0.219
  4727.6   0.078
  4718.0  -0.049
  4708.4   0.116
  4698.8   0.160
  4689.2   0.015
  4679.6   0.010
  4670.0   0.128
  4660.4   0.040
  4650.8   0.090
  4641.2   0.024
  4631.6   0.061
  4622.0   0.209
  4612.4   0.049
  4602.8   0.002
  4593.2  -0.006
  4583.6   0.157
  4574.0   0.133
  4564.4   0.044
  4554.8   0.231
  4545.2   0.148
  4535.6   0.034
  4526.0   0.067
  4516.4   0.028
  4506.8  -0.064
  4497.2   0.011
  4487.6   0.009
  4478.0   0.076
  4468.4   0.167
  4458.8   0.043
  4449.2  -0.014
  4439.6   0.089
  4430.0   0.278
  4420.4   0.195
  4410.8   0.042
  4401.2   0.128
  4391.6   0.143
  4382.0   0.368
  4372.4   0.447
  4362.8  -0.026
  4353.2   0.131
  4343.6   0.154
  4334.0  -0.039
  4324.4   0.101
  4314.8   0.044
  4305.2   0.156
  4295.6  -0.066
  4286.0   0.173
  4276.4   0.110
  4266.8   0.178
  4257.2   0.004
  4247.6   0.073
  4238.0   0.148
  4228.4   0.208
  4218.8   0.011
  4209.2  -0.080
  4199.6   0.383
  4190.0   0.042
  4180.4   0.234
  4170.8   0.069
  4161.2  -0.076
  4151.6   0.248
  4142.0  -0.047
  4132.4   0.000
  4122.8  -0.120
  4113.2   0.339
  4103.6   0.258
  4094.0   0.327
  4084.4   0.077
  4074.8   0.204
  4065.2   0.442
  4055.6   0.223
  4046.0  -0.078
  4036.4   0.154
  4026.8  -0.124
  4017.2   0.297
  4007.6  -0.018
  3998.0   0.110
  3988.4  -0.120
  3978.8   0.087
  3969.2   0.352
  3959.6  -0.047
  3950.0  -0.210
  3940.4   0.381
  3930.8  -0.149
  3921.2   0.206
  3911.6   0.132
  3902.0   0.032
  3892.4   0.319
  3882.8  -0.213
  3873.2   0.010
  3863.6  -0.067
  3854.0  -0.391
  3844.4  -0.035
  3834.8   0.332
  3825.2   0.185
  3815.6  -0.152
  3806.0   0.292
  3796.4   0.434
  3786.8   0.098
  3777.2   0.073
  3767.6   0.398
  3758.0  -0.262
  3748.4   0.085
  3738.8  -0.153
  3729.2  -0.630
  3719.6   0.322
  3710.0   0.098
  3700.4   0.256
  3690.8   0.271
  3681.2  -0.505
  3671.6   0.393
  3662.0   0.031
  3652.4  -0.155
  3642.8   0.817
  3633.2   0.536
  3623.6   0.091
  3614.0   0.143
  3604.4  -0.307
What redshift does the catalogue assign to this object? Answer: 0.17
